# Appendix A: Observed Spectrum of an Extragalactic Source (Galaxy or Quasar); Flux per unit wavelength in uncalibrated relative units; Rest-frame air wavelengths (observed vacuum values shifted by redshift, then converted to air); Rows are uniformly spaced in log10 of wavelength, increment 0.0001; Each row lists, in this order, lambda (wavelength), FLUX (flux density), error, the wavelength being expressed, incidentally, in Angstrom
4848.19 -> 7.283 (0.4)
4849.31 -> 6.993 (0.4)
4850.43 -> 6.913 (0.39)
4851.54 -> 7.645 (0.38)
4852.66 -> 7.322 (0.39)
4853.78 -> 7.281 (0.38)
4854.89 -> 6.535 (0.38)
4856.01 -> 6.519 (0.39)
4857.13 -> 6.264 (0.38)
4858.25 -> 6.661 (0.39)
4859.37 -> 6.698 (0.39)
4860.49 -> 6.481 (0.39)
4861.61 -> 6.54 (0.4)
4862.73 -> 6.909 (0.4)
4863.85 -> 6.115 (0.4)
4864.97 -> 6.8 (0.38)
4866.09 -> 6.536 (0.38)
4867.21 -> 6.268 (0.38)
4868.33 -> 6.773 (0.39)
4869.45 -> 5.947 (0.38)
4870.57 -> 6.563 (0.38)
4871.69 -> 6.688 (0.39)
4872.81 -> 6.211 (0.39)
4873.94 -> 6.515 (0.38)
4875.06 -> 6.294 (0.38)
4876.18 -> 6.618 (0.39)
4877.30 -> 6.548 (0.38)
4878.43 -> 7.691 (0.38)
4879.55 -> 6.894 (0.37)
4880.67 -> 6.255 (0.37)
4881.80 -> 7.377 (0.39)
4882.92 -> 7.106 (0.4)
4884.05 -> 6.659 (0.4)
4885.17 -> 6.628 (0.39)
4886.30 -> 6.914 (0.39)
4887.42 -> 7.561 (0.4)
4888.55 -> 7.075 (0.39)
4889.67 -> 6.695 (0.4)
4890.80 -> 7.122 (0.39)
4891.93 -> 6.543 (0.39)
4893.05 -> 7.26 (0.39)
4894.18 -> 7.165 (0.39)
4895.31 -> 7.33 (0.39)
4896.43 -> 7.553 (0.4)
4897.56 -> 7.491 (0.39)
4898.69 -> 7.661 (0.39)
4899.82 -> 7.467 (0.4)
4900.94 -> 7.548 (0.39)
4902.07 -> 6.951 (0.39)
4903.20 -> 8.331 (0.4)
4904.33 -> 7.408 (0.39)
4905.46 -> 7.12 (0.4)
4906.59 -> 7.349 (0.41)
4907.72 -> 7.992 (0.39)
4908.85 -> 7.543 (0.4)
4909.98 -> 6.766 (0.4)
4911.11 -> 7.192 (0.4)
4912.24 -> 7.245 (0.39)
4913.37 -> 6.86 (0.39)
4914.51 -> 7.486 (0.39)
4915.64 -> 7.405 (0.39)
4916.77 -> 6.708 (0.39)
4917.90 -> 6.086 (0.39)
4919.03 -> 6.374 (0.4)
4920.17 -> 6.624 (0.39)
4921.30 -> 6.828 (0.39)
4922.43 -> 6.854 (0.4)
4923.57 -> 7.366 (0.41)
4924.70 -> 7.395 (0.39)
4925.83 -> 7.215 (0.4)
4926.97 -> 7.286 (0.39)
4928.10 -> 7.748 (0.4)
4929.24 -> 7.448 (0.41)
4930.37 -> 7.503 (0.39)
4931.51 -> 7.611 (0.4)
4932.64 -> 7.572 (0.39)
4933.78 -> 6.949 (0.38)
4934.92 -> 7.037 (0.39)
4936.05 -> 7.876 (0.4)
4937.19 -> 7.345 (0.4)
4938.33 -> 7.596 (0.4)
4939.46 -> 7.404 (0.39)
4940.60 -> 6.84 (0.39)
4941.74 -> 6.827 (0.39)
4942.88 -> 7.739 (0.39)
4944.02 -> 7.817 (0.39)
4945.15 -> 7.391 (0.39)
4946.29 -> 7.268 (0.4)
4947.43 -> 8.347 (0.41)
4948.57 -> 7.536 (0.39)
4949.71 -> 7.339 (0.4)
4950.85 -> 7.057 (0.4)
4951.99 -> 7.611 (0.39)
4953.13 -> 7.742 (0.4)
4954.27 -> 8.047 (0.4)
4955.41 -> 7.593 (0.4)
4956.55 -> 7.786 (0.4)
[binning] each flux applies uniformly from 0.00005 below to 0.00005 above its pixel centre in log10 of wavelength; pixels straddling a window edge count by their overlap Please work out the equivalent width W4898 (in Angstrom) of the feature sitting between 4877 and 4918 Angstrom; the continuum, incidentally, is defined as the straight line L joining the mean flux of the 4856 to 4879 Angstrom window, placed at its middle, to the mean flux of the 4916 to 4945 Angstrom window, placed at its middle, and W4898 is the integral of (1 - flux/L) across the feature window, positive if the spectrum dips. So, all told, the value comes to -1.9 Angstrom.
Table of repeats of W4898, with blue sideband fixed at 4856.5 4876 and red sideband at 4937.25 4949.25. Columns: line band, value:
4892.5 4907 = -1.09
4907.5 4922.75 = 0.28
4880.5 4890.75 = -0.33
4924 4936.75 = -0.20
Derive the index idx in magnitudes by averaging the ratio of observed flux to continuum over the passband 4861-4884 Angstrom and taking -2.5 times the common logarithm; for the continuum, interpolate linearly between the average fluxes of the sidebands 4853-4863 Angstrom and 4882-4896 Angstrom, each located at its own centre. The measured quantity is 0.03 mag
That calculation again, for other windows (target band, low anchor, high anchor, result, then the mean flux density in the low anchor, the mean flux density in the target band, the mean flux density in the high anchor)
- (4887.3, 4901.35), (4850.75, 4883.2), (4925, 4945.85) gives -0.043 mag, 6.69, 7.26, 7.4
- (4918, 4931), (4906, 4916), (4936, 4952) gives 0.038 mag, 7.31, 7.11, 7.45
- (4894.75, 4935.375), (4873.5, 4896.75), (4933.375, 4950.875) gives -0.011 mag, 6.94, 7.26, 7.41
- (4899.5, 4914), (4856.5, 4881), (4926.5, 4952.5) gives -0.050 mag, 6.56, 7.37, 7.44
